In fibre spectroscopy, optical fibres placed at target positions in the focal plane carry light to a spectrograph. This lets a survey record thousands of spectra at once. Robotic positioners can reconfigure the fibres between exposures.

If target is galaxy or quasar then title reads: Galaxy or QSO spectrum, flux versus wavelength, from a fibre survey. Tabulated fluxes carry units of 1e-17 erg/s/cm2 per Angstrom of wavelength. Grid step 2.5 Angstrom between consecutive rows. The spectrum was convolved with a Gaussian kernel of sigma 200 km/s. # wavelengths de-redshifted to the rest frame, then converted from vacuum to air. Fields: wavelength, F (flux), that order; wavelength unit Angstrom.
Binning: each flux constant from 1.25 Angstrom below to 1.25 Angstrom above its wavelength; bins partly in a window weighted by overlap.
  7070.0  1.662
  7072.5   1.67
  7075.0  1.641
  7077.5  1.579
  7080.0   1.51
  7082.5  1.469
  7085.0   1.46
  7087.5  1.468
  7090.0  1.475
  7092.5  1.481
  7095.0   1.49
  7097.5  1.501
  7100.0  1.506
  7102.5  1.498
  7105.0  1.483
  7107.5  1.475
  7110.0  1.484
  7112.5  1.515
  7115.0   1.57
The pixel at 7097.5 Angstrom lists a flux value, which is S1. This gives 1.501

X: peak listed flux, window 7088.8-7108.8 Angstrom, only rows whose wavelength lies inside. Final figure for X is 1.506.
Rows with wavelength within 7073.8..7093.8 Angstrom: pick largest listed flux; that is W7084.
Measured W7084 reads 1.641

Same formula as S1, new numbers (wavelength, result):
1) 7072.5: 1.67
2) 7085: 1.46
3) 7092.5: 1.481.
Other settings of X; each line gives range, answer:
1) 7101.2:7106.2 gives 1.498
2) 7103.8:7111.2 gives 1.484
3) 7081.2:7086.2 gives 1.469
